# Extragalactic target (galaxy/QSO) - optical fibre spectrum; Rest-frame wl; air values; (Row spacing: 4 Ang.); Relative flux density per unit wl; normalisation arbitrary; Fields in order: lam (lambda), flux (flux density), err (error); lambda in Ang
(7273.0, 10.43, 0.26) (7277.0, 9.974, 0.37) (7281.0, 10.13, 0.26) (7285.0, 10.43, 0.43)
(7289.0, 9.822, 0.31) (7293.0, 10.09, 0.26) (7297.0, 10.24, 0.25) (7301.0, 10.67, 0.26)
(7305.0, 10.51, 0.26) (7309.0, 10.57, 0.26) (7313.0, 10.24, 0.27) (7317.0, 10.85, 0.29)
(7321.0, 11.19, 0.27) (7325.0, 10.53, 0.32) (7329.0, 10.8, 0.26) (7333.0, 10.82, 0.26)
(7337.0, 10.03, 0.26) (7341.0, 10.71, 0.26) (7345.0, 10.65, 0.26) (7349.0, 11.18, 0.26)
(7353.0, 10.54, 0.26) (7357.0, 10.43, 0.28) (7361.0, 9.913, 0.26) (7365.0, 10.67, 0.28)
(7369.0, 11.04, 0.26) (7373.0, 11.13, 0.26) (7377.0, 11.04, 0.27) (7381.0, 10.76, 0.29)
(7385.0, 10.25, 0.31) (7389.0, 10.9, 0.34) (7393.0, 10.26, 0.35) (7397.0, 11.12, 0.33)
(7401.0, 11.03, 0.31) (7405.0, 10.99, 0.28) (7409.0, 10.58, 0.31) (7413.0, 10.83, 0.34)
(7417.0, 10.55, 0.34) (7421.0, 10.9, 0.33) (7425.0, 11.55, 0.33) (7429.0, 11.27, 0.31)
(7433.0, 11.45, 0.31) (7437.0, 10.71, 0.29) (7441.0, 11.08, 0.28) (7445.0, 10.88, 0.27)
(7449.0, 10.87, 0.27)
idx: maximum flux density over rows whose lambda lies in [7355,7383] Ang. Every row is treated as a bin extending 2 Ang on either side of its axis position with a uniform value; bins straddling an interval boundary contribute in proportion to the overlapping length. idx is 11.13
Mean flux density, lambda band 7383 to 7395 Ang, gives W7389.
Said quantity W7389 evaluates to 10.5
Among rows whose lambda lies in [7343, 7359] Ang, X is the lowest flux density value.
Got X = 10.43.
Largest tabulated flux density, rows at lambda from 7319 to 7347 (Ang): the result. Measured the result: 11.19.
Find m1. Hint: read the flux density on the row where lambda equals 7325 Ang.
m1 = 10.53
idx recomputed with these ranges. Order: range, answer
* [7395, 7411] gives 11.12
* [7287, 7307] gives 10.67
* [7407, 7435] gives 11.55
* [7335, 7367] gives 11.18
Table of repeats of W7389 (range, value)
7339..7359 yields 10.7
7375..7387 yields 10.7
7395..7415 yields 10.9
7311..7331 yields 10.7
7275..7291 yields 10.1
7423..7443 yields 11.2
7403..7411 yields 10.8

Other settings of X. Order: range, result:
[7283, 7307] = 9.822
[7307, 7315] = 10.24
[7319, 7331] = 10.53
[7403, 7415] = 10.58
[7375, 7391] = 10.25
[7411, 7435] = 10.55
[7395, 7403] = 11.03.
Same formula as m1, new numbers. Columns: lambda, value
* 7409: 10.58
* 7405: 10.99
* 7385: 10.25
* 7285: 10.43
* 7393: 10.26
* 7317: 10.85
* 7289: 9.822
